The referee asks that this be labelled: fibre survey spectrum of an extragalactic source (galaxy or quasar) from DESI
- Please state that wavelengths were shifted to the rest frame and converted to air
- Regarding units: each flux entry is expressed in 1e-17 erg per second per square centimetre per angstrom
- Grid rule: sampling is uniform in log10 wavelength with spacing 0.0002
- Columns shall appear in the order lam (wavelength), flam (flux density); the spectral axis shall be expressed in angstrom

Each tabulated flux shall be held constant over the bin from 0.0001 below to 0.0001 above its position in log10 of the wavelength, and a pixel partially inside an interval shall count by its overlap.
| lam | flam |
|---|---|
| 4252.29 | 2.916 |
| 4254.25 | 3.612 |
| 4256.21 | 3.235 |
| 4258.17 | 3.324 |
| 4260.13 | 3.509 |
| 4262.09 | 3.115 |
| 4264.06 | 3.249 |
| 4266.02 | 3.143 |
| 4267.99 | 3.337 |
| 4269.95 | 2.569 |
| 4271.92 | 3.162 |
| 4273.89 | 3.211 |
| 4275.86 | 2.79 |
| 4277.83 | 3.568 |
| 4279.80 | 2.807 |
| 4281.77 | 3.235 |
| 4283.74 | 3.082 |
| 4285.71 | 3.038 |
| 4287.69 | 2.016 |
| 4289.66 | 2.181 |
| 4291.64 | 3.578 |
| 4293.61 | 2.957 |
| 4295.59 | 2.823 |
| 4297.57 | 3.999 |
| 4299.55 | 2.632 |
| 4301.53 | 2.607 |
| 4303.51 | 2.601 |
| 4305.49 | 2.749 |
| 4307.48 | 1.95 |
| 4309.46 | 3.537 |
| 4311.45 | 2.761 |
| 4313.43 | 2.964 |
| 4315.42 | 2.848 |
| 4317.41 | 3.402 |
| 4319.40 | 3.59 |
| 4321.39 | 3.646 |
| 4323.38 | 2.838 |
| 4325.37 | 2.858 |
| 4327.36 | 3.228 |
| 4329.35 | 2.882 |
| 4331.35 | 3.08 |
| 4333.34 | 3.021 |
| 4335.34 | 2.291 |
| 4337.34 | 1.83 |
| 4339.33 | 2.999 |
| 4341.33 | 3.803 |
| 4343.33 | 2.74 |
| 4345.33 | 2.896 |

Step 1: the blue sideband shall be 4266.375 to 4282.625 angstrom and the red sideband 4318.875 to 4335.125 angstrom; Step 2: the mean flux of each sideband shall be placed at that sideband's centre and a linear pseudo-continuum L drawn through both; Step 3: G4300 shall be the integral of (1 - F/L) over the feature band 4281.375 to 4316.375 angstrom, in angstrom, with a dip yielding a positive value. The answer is 2.6 angstrom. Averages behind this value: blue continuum 3.09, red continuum 3.09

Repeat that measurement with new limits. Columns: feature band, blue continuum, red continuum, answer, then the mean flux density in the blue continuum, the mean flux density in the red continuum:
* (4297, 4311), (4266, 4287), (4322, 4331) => 0.9 angstrom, 3.07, 2.99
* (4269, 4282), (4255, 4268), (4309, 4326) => 0.8 angstrom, 3.27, 3.15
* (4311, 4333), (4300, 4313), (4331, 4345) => -2.7 angstrom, 2.71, 2.82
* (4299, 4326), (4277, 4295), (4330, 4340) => -1.6 angstrom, 2.93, 2.64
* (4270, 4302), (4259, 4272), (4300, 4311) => -0.7 angstrom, 3.16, 2.69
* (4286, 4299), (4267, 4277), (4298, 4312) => -0.4 angstrom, 3.02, 2.74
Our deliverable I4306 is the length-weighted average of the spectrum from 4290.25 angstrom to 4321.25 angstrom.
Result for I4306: 3.01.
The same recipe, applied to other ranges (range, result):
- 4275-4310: 2.89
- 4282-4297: 2.87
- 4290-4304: 3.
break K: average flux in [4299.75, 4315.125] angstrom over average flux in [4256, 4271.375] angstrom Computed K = 0.9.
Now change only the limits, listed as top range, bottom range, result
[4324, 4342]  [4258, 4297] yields 0.94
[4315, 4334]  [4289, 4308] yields 1.11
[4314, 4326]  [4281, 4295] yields 1.12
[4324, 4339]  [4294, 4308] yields 0.98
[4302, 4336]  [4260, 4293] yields 0.98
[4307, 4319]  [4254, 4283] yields 0.94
